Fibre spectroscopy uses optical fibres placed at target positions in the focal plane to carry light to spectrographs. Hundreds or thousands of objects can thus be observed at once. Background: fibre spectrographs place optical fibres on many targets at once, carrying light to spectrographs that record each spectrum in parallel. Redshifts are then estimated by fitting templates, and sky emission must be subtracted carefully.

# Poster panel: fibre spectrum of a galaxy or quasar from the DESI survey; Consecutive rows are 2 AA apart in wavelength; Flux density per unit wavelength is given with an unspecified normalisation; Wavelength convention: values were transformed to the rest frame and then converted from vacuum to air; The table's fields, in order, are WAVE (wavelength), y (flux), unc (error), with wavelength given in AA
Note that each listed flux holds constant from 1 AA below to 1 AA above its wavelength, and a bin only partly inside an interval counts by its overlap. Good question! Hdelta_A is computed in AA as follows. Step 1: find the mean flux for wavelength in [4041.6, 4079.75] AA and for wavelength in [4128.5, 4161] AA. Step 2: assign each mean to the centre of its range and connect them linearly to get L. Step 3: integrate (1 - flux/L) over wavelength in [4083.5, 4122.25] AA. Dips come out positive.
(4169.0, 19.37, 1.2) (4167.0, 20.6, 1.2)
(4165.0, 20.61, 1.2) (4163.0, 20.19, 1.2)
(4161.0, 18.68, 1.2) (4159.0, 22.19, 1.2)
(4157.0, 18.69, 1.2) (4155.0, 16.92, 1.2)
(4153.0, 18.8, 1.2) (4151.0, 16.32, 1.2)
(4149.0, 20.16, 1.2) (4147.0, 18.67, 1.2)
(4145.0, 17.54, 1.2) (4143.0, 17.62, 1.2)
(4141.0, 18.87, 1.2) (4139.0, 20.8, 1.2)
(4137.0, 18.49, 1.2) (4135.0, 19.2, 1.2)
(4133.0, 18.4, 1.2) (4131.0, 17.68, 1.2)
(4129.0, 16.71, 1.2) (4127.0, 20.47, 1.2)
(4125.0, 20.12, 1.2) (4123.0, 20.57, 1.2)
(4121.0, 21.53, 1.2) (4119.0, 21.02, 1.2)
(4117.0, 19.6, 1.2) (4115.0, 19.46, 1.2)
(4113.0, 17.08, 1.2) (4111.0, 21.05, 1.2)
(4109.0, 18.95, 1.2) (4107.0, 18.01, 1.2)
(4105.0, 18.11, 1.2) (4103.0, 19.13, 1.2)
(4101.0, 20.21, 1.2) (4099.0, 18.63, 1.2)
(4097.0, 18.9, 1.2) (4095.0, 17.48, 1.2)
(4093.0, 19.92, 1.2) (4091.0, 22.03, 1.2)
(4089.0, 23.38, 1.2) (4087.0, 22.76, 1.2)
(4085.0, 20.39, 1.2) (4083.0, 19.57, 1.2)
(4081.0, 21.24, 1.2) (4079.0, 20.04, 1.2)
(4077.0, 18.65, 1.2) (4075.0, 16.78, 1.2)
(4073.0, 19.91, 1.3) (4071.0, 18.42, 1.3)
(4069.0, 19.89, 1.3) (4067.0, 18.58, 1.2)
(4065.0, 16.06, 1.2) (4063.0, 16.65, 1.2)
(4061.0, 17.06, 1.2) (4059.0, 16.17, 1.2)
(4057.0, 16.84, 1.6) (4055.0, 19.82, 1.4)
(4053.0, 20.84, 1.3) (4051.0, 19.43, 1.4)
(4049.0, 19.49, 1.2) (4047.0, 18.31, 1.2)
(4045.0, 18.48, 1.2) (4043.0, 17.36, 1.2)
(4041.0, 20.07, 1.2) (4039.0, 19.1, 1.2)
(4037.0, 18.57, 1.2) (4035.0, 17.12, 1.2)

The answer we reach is -2.9 AA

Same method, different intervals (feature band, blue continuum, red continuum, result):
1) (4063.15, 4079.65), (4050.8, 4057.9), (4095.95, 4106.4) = 0.6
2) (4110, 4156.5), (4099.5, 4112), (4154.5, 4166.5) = 1.1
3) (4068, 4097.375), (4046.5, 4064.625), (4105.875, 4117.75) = -2.2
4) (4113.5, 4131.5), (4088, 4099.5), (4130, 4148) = -0.5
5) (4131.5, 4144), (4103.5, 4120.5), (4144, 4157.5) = -0.2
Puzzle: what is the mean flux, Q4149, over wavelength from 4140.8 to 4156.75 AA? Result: 18.1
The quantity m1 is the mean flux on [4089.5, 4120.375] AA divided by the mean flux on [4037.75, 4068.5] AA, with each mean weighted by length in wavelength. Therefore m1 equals 1.1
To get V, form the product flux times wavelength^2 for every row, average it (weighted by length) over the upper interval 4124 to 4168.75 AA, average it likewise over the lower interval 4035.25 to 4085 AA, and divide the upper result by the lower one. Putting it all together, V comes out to 1.06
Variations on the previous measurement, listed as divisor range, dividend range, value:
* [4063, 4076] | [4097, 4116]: 1.06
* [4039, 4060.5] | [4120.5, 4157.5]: 1.05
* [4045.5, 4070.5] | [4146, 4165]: 1.09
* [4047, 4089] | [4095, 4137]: 1.03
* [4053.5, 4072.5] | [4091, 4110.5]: 1.09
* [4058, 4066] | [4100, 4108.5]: 1.17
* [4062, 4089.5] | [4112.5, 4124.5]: 1.05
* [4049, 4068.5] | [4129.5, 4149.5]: 1.07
